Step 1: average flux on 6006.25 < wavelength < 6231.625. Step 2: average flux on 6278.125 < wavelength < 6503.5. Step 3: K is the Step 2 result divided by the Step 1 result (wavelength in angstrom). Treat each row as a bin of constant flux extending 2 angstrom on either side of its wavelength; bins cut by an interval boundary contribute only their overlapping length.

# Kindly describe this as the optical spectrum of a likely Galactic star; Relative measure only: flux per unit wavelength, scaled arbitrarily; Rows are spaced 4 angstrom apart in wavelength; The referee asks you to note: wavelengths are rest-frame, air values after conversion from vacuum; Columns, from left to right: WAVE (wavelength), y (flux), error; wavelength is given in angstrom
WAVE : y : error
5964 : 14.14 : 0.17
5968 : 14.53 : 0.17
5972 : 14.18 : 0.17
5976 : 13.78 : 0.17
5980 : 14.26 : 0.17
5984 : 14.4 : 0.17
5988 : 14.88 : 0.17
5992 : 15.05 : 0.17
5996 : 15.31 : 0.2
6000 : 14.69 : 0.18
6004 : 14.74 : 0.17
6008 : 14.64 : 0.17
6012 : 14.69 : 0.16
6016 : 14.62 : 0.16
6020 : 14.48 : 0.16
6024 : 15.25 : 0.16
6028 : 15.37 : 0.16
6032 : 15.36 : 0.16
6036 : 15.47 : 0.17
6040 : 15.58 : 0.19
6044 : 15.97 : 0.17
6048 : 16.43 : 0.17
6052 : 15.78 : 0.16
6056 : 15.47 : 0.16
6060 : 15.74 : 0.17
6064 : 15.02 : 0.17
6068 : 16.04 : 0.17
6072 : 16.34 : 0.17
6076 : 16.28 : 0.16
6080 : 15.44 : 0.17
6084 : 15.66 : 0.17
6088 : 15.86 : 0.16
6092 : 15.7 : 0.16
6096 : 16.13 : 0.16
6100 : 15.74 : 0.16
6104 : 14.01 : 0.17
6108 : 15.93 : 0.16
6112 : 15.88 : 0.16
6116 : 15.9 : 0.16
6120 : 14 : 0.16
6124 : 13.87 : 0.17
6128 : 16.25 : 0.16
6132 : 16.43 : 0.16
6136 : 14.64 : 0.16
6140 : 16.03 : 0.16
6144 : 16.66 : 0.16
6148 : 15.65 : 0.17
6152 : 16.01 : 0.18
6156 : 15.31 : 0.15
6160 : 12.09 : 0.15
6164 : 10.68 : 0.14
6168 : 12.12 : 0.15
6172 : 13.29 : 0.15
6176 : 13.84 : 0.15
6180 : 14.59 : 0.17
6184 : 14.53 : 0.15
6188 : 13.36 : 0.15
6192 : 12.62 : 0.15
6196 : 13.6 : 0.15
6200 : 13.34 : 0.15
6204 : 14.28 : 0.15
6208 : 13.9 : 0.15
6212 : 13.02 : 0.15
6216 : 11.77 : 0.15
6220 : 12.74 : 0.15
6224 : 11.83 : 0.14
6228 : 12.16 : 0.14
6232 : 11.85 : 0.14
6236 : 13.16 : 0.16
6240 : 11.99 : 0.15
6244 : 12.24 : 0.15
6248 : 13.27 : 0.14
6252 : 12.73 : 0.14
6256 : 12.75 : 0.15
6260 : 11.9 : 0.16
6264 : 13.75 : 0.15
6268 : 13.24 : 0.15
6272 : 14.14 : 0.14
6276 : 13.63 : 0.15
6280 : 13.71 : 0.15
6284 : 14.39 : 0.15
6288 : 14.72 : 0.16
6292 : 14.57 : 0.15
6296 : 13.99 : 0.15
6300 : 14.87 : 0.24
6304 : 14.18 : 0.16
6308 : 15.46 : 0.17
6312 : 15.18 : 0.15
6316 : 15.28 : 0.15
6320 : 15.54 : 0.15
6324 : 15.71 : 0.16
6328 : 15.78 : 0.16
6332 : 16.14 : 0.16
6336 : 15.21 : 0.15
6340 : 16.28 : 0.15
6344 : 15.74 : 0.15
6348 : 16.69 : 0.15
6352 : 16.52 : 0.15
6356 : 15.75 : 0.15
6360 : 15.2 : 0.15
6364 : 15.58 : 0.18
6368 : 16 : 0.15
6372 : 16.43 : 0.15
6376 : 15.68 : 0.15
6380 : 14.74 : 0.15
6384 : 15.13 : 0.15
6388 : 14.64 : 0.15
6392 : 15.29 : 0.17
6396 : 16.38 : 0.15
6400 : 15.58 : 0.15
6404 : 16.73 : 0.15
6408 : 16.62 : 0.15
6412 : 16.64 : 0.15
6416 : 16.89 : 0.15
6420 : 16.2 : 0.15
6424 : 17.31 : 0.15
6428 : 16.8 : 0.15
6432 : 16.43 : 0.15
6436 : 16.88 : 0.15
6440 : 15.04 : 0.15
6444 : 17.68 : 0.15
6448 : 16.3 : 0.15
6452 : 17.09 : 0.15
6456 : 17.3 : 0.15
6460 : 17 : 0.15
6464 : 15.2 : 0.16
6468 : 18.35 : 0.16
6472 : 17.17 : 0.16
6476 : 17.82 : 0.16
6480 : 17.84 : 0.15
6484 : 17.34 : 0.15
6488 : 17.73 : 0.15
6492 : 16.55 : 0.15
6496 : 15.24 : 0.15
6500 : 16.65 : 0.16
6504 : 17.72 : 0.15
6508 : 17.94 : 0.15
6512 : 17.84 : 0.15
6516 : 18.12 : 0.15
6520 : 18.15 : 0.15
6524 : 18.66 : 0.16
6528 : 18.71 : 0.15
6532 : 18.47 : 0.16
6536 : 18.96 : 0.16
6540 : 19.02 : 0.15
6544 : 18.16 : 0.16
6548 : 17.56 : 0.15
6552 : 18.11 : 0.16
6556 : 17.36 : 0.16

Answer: 1.09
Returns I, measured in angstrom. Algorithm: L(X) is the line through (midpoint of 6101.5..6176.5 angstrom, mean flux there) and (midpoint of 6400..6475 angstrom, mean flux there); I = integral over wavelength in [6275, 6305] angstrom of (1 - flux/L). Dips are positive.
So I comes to 2.8 angstrom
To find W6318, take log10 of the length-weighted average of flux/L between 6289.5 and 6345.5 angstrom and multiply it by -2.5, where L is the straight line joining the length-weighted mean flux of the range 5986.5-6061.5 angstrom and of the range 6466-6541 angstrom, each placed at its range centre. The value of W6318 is 0.104 mag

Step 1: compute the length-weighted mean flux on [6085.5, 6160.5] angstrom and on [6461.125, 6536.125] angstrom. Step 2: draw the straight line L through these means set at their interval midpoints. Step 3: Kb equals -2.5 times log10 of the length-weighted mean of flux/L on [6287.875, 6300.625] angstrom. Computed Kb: 0.14 mag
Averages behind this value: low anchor 15.4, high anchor 17.6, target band 14.5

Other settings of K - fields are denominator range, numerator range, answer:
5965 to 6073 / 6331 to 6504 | 1.09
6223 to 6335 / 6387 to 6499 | 1.20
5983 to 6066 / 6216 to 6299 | 0.86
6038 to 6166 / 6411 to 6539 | 1.12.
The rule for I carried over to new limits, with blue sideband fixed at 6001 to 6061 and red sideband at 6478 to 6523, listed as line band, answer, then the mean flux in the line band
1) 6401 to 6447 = 1.2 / 16.6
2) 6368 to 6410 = 2.9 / 15.7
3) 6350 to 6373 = 1.2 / 15.9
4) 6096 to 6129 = 0.9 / 15.2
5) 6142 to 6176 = 4.1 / 14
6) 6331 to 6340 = 0.5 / 15.8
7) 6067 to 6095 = -0.7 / 15.9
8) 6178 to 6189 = 1.2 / 14.2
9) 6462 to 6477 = 0.2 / 17.1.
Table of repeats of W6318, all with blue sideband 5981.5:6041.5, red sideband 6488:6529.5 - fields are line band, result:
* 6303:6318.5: 0.098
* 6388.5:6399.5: 0.088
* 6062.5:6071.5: -0.031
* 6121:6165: 0.049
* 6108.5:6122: 0.011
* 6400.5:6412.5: 0.032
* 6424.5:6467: 0.037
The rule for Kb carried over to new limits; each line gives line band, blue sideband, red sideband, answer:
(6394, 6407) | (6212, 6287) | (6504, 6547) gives -0.03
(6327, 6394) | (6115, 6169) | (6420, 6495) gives 0.04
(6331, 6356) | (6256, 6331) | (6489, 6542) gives -0.06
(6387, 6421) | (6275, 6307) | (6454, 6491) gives 0.00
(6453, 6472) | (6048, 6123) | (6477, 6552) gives 0.04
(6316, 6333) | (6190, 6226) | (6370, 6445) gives -0.06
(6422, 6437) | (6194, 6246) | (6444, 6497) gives -0.03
